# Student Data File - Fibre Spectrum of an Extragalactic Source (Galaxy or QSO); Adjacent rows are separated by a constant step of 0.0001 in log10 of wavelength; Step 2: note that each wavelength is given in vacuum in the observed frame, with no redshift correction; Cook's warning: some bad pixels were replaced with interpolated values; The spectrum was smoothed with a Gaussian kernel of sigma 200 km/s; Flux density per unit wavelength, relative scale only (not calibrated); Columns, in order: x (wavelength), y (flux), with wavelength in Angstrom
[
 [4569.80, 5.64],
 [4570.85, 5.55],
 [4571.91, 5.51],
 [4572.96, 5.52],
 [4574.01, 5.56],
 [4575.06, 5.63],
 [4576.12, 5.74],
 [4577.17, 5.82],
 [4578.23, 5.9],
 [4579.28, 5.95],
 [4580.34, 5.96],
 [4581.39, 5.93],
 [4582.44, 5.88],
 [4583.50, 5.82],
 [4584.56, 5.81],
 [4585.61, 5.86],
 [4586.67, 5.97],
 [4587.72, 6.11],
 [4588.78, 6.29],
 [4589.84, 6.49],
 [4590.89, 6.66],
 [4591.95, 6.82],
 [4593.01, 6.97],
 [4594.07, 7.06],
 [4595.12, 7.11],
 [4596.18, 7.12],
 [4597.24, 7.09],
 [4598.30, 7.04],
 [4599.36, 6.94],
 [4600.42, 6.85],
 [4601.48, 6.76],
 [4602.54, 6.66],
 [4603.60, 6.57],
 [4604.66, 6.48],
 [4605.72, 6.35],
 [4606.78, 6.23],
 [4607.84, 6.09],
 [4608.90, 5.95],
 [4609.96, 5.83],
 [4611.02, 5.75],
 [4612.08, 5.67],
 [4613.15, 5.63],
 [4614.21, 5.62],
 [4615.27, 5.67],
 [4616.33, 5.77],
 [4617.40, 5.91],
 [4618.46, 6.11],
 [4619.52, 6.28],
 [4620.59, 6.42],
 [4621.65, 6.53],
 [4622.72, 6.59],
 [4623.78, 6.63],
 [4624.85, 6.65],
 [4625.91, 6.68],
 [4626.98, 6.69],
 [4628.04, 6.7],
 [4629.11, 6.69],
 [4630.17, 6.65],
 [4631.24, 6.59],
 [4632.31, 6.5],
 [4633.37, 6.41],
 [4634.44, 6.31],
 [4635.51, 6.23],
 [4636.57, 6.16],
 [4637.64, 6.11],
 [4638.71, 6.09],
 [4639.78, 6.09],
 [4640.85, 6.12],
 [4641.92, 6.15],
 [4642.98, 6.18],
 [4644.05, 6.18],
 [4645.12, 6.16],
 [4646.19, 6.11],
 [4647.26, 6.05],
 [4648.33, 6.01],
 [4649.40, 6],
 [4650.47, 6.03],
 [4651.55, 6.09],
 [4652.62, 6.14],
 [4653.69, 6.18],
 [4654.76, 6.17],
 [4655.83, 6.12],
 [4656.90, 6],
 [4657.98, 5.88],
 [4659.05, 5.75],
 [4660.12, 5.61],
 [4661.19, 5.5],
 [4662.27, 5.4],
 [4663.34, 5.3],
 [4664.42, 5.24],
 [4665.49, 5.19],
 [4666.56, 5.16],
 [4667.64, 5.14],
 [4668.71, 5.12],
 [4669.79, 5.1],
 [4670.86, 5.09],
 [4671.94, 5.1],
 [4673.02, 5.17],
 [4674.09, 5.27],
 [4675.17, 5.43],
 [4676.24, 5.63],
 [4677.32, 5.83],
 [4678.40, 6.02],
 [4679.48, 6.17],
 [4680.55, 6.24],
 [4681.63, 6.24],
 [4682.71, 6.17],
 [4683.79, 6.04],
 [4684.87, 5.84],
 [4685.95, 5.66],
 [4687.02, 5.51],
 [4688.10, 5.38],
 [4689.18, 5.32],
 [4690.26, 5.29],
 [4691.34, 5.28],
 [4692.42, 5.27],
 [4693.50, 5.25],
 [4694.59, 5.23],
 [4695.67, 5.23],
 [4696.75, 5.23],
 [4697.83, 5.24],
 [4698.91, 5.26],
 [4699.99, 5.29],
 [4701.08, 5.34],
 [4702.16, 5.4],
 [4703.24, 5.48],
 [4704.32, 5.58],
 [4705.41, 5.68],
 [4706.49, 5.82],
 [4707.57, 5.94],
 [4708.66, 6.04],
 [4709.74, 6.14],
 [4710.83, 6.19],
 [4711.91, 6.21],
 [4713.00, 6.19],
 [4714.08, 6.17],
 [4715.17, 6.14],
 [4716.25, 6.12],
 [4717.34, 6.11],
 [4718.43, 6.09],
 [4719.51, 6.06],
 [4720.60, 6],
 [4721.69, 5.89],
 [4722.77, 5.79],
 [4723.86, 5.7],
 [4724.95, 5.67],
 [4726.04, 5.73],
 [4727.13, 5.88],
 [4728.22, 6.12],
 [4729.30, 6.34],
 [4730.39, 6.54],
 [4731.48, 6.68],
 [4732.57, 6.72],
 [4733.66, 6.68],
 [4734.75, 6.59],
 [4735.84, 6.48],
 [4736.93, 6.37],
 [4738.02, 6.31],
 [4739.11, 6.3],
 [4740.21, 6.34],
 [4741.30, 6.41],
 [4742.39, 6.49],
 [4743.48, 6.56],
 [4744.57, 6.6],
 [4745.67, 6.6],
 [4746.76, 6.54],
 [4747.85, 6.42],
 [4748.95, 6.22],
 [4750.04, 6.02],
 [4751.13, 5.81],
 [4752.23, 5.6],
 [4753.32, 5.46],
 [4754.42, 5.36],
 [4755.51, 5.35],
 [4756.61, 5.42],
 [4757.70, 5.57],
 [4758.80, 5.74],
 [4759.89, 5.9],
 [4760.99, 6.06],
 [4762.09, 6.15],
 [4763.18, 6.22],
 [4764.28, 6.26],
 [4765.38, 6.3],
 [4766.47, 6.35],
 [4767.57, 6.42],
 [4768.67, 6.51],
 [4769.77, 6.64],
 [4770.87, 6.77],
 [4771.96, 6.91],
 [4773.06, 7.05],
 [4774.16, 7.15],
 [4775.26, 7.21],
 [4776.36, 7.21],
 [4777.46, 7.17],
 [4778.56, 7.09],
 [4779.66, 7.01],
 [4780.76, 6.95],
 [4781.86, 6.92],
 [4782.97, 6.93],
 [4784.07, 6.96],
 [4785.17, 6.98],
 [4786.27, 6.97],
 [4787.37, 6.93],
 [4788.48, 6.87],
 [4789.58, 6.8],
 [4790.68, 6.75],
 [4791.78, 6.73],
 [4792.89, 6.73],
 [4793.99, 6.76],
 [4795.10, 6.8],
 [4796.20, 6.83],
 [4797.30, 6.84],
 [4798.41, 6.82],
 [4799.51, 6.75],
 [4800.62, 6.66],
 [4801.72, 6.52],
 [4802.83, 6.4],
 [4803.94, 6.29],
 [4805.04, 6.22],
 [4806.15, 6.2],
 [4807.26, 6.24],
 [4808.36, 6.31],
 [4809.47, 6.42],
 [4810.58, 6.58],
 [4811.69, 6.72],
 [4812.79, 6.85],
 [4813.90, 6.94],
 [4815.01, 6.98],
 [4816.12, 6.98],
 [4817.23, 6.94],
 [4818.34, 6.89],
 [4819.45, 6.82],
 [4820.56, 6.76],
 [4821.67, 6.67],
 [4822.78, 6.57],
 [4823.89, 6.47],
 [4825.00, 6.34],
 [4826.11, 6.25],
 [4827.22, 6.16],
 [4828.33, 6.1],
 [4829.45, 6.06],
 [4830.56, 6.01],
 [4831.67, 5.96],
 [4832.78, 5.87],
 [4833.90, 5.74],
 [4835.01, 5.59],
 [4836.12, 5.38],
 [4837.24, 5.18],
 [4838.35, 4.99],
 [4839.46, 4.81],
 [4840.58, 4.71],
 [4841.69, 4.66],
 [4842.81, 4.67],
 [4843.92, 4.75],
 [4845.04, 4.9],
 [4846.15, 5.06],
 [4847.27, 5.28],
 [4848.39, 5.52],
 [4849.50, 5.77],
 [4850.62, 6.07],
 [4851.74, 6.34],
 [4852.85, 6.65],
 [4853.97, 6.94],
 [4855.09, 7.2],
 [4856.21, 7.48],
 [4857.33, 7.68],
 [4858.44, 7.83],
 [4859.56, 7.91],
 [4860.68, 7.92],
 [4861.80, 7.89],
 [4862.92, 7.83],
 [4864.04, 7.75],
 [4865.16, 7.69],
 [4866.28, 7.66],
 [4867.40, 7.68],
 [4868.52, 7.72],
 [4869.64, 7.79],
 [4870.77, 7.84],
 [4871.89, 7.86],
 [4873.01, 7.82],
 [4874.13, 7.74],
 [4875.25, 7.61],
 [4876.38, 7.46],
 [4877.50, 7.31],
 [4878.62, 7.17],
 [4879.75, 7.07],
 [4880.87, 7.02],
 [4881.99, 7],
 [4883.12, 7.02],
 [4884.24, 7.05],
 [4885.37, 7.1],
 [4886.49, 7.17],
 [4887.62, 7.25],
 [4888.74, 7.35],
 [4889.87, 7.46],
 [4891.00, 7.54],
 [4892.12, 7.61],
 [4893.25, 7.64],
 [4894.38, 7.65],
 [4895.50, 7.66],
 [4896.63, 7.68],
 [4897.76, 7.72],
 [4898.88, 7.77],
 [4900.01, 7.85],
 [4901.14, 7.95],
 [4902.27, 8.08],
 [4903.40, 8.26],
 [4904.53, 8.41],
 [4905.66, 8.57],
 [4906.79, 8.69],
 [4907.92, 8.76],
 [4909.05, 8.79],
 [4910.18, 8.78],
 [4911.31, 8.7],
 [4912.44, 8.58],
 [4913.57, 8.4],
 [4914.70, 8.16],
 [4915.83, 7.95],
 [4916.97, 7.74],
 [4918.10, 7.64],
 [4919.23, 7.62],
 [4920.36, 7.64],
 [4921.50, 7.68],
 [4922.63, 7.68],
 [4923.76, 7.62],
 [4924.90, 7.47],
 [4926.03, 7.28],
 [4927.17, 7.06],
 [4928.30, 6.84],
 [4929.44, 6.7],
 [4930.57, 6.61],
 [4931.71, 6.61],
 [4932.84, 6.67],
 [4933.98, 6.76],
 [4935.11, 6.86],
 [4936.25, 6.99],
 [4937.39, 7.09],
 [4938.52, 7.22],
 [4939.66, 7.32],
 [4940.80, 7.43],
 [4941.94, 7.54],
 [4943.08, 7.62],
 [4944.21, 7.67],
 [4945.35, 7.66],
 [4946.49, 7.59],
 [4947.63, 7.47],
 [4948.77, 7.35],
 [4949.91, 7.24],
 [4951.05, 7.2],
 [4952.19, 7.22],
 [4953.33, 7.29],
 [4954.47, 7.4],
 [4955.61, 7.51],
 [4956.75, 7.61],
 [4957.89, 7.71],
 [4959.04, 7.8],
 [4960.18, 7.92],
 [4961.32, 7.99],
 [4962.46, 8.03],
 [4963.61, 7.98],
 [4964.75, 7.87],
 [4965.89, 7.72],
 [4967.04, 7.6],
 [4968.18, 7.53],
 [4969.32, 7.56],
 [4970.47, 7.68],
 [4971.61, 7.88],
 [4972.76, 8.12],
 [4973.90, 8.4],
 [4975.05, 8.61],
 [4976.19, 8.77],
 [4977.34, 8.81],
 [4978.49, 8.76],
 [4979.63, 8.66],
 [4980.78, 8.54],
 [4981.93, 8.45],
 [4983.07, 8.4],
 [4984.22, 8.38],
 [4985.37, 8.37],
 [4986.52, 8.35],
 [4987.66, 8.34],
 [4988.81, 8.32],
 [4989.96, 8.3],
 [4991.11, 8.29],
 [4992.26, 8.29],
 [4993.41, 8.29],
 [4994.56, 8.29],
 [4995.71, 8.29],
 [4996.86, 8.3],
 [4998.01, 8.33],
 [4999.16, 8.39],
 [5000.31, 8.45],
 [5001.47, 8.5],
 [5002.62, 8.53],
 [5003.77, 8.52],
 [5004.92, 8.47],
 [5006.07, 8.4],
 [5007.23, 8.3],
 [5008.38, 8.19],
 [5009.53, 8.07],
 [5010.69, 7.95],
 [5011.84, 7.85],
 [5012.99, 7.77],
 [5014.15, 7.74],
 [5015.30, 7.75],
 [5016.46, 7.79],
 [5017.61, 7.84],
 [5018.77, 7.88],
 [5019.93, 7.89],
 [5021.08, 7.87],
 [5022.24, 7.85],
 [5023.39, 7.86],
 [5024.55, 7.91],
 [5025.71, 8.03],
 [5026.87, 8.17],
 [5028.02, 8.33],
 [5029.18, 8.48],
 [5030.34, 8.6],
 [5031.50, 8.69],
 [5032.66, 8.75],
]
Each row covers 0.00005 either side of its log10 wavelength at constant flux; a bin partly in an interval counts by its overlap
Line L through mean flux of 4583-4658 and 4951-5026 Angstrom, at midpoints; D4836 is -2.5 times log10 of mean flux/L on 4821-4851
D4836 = 0.291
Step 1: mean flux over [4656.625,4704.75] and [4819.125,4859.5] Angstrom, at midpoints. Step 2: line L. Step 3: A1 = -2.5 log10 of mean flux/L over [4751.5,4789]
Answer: -0.12 mag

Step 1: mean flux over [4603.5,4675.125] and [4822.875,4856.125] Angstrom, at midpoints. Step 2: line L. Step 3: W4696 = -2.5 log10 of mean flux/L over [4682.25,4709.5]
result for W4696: 0.08 mag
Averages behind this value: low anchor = 5.98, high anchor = 5.74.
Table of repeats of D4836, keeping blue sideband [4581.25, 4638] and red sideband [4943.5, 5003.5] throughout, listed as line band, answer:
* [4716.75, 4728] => 0.17 mag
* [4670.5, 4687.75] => 0.17 mag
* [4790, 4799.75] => 0.07 mag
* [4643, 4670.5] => 0.15 mag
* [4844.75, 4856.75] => 0.22 mag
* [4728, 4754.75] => 0.11 mag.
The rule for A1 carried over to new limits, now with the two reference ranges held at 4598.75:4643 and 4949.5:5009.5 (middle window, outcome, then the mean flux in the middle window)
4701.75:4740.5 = 0.120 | 6.1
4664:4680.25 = 0.212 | 5.39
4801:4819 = 0.104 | 6.59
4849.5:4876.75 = 0.008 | 7.48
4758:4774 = 0.106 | 6.38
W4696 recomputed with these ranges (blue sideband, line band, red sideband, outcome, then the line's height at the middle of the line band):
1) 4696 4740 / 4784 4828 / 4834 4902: -0.02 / 6.53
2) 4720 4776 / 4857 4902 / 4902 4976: -0.05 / 7.24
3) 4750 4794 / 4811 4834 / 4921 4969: 0.04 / 6.75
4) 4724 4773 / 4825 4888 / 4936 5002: 0.07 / 7.07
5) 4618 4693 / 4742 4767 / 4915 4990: 0.08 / 6.52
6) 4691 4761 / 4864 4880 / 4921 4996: -0.08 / 7.07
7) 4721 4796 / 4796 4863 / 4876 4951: 0.10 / 6.95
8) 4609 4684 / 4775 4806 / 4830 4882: -0.07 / 6.41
